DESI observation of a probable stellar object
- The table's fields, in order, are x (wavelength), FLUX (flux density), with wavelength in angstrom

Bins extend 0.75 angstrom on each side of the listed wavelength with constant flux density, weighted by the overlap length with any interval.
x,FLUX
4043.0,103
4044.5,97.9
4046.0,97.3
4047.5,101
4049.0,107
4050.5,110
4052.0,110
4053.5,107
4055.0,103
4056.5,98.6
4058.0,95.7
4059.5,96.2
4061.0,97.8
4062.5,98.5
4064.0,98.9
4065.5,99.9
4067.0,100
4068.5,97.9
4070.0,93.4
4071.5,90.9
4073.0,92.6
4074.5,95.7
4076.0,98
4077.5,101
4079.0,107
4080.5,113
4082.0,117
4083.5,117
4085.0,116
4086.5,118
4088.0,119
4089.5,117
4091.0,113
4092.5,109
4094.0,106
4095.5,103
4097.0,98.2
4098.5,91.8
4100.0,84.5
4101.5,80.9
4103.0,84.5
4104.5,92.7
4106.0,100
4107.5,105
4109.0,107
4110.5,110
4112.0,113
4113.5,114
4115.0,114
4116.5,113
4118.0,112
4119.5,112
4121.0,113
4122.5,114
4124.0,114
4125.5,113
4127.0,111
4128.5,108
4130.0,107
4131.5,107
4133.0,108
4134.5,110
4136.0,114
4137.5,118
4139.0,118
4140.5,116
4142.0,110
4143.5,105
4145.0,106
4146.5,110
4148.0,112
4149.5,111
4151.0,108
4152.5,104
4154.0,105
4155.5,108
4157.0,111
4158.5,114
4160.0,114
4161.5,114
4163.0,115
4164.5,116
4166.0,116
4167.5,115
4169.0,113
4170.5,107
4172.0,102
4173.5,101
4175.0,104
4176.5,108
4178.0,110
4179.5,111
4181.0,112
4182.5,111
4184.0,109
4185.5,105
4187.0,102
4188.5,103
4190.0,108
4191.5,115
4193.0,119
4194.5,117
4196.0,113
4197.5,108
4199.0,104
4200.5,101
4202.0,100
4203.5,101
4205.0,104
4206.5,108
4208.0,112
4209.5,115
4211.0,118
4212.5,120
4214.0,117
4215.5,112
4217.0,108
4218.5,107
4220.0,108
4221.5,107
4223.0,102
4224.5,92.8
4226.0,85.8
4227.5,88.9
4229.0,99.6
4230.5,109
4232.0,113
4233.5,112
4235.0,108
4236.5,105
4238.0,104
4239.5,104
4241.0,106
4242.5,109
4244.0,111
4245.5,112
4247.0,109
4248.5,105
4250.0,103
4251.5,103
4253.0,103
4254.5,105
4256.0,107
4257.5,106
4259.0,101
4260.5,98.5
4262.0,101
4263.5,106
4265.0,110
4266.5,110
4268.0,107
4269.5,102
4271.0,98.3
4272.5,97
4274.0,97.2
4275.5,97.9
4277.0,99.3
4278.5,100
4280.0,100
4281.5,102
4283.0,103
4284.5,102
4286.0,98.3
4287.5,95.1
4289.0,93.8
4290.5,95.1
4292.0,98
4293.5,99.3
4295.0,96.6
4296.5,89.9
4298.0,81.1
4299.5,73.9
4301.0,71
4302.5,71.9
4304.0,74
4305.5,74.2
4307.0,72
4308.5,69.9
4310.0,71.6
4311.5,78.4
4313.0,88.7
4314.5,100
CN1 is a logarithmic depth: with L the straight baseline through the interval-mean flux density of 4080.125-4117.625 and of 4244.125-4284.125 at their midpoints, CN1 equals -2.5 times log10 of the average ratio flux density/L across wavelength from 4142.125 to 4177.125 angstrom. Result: -0.04 mag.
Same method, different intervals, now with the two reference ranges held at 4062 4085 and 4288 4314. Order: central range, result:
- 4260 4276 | -0.197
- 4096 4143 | -0.095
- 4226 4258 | -0.201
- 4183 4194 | -0.182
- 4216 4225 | -0.171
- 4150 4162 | -0.157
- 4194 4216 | -0.208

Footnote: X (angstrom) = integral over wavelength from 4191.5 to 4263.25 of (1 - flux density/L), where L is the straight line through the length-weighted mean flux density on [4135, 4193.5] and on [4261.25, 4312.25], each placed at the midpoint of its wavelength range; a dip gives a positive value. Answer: -4.0 angstrom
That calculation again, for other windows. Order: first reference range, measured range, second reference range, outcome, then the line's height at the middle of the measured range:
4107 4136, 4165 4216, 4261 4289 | -1.4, 107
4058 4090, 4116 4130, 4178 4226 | -0.9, 106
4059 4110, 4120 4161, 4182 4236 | -2.5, 104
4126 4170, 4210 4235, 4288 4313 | -2.4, 97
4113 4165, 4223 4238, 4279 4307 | -0.5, 98.4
